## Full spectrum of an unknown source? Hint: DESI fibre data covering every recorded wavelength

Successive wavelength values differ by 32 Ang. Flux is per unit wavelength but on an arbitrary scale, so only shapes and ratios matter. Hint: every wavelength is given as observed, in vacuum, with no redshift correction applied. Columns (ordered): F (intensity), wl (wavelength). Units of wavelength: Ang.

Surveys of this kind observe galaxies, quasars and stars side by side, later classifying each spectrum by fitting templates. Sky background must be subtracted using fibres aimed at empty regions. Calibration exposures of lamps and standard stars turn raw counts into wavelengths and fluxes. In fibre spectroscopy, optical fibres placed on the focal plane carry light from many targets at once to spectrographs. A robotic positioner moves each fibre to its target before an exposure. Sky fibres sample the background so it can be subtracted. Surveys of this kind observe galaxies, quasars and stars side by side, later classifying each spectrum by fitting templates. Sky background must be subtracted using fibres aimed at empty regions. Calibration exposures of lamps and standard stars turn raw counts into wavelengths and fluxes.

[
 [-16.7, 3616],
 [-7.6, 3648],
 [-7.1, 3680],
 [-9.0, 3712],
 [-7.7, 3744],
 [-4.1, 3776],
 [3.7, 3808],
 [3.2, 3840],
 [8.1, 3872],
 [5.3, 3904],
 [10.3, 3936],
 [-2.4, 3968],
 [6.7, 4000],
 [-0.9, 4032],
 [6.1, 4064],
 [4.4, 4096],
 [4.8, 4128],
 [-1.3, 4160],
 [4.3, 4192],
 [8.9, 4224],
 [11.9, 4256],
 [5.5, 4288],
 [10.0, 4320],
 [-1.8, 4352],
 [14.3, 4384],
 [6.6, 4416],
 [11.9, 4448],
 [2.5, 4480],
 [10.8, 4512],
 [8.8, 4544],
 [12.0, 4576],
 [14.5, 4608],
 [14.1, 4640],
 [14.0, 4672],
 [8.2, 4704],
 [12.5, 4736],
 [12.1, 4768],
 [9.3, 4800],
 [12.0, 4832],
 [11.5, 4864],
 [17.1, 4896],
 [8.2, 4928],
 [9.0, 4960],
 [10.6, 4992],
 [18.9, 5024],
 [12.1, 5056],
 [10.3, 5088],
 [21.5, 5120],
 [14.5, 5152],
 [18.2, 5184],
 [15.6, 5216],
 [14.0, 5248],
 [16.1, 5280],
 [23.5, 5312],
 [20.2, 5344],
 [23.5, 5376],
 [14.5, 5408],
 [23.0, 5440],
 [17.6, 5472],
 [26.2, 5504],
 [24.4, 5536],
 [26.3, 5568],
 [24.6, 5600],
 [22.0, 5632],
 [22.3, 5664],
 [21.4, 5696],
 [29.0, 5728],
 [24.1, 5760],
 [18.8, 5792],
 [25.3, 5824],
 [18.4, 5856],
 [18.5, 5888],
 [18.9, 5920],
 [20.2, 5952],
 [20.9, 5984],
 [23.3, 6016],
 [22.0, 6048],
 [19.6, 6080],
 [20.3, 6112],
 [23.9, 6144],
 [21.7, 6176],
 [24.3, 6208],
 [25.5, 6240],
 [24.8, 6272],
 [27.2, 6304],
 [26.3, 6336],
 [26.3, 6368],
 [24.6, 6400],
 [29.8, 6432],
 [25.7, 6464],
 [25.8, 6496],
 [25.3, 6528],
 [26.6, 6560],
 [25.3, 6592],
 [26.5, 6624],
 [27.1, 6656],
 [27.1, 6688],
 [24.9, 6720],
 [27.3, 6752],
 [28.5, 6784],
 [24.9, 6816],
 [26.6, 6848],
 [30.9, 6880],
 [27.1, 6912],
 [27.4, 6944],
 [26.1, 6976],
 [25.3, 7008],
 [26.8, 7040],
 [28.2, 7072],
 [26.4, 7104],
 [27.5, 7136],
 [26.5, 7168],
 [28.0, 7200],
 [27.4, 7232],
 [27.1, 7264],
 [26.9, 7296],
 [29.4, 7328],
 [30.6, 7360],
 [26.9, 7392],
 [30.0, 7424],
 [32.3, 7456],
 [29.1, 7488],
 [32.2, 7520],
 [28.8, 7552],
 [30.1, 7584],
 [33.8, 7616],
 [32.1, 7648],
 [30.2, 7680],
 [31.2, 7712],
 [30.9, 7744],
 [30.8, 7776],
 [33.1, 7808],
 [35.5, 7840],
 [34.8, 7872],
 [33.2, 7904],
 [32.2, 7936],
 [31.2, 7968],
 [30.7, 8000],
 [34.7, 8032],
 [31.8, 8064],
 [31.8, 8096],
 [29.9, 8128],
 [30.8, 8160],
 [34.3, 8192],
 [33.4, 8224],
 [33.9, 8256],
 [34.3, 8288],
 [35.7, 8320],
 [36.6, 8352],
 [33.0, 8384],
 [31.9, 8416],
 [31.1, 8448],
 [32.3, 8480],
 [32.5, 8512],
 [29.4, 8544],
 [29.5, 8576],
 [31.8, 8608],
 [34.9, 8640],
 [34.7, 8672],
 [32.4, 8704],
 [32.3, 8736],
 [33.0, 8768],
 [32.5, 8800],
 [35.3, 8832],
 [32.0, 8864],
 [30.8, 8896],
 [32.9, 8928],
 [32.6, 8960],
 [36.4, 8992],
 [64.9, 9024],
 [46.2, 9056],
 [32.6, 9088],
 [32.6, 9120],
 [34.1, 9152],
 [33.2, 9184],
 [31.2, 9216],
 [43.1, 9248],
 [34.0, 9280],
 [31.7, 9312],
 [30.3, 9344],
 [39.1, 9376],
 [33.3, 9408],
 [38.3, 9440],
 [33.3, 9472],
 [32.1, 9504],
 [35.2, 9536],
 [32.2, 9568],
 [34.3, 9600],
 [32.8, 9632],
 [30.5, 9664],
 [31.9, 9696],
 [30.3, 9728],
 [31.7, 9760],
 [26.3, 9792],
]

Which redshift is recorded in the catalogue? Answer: 0.38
